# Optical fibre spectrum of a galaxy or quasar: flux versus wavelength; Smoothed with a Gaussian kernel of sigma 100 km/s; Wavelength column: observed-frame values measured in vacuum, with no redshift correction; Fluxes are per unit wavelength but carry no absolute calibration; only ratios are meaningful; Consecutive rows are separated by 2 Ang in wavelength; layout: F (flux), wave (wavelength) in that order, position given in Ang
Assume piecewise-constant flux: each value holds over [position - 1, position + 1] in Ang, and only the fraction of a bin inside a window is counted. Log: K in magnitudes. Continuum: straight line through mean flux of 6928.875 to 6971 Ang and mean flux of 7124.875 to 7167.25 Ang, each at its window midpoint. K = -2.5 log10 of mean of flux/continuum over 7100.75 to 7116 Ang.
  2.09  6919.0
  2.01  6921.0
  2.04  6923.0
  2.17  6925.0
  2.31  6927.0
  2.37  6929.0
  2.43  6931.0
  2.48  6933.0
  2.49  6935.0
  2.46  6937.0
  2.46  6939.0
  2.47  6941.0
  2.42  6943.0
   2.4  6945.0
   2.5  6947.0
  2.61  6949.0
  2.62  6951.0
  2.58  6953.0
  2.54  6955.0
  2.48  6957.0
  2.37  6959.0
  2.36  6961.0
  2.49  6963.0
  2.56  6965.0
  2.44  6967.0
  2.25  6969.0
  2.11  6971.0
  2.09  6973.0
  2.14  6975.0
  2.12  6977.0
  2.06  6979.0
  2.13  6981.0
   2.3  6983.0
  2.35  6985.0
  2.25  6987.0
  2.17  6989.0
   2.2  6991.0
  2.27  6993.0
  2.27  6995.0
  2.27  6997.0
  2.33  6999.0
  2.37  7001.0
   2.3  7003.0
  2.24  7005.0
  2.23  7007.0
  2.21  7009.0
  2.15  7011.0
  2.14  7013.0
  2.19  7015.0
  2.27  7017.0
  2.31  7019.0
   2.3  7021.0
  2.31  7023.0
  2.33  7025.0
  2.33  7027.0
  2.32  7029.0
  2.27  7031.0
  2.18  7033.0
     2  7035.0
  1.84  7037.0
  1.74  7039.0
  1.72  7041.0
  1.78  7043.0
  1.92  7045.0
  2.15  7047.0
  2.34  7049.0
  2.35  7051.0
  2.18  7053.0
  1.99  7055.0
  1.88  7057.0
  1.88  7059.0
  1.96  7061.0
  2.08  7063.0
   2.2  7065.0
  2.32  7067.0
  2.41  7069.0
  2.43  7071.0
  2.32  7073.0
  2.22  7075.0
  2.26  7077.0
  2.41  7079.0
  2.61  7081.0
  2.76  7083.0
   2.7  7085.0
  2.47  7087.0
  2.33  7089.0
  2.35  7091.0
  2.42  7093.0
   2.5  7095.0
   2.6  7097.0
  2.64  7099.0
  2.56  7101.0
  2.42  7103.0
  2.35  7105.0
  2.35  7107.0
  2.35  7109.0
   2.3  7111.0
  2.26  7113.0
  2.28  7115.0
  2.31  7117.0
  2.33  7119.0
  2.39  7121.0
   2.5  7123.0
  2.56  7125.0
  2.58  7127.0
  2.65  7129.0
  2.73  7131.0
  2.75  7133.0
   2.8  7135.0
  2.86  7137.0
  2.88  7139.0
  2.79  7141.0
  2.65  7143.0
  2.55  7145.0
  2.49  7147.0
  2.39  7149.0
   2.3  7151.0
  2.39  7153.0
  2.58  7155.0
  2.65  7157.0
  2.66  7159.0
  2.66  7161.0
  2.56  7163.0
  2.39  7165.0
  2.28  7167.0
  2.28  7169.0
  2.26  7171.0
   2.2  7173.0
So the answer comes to 0.10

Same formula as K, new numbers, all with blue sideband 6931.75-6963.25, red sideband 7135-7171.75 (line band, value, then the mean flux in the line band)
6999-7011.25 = 0.11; 2.26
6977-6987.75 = 0.13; 2.21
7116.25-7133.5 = 0.00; 2.53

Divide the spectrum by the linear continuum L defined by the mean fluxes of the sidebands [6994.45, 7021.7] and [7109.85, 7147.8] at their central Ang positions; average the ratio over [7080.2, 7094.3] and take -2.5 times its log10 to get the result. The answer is -0.03 mag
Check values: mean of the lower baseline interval 2.25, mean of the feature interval 2.52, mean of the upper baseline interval 2.56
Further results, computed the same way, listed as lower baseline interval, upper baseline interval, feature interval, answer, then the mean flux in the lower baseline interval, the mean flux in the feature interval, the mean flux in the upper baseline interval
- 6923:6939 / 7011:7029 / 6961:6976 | 0.012 mag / 2.37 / 2.3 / 2.27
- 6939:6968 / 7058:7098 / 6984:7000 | 0.085 mag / 2.49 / 2.26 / 2.36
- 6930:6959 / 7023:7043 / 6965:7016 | 0.021 mag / 2.49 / 2.23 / 2.08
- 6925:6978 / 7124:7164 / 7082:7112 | 0.041 mag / 2.4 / 2.47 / 2.62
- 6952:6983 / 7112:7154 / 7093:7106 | -0.003 mag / 2.31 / 2.5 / 2.54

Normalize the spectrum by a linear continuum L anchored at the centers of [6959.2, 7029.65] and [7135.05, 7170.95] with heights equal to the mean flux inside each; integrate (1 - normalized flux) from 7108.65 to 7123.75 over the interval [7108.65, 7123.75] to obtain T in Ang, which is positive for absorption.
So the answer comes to 0.9 Ang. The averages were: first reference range 2.26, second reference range 2.55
